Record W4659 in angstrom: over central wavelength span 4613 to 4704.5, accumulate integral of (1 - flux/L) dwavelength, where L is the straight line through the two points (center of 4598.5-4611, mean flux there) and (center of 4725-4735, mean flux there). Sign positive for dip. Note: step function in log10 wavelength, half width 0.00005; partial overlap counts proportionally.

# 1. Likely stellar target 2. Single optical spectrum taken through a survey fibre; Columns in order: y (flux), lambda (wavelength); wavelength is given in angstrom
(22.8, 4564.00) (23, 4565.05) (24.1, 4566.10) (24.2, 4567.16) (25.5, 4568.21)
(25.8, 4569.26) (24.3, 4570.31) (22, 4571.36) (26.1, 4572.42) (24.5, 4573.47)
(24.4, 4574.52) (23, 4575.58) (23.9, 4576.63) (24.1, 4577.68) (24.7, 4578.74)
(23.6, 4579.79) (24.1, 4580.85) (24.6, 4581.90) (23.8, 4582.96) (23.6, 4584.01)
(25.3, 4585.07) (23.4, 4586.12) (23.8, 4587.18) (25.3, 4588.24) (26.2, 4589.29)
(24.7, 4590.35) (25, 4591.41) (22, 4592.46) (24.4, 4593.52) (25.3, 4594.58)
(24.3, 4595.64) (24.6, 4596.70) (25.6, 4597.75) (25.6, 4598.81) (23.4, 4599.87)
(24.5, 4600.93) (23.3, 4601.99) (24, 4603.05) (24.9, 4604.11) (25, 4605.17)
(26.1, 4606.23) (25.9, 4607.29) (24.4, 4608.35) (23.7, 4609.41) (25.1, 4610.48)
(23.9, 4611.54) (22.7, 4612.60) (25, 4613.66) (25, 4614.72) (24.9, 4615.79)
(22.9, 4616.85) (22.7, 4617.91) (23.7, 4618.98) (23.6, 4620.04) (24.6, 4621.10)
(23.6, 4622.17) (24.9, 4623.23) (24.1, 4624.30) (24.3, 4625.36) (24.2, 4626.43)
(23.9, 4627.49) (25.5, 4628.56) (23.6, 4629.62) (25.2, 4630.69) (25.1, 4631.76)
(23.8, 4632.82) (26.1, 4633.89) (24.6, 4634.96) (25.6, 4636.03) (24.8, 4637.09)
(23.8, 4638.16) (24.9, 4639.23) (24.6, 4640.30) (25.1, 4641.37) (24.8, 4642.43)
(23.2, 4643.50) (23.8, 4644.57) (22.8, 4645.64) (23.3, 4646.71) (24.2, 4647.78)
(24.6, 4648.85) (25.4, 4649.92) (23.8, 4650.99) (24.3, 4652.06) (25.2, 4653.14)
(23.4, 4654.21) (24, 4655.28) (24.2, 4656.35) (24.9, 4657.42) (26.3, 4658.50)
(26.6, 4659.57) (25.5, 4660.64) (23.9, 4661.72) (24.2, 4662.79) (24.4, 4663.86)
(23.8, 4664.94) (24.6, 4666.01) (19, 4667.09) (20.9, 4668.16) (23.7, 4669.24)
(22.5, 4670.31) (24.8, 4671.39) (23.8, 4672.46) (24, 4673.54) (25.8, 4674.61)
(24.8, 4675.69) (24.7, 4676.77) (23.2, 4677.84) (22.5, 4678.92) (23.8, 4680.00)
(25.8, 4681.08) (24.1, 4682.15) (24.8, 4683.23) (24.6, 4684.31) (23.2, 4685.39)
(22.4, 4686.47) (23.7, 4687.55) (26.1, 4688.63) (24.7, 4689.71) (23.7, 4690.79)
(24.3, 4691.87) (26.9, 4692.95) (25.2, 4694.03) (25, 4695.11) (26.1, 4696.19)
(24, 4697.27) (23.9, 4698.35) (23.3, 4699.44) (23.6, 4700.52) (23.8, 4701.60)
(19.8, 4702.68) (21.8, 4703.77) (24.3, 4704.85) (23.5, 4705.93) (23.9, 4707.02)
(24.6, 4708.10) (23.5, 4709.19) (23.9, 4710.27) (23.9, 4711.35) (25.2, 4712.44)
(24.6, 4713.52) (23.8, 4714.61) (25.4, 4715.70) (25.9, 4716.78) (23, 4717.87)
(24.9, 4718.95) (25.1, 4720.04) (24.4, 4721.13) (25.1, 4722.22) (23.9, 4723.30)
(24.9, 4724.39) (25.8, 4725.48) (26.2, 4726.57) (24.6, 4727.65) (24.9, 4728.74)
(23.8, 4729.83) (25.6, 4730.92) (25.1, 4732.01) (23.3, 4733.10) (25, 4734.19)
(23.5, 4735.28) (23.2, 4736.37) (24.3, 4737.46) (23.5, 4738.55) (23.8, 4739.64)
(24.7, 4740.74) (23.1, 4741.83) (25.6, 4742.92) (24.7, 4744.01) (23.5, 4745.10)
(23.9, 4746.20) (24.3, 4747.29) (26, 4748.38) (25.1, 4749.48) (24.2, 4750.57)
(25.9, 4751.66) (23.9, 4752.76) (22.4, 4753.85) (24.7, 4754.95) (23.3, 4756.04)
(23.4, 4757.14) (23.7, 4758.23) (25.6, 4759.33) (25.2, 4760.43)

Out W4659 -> 2.06 angstrom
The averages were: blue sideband 24.6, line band 24.2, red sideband 24.9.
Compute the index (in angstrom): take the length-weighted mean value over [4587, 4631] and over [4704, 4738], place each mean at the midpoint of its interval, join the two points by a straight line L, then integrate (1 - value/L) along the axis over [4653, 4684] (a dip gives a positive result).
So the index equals 0.4 angstrom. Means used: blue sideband 24.4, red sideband 24.5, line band 24.1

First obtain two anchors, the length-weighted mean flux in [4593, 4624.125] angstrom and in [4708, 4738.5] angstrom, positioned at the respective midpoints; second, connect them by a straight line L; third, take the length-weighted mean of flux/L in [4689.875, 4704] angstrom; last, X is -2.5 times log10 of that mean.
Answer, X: 0.02 mag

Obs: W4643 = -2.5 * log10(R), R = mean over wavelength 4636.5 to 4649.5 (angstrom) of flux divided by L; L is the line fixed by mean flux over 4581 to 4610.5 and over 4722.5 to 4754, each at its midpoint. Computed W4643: 0.015 mag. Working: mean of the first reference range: 24.5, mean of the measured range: 24.2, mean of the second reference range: 24.5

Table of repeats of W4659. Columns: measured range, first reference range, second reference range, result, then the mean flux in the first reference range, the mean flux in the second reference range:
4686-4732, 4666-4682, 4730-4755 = -0.8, 23.6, 24.3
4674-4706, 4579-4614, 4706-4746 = 0.4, 24.5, 24.4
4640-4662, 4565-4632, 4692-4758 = -0.1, 24.4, 24.3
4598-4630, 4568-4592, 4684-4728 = 0.1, 24.4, 24.3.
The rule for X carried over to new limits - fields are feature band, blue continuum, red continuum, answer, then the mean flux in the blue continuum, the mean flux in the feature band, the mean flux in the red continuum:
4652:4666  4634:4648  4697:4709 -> -0.03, 24.3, 24.7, 23.3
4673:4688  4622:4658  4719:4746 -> 0.02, 24.4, 24.1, 24.5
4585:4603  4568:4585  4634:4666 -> -0.01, 24.3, 24.5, 24.5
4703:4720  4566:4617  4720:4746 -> 0.02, 24.4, 24.1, 24.5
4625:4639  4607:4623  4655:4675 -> -0.03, 24.1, 24.7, 24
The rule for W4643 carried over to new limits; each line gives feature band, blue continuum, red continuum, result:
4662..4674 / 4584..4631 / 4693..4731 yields 0.05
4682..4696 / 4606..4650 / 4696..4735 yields -0.01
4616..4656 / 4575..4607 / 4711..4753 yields 0.01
